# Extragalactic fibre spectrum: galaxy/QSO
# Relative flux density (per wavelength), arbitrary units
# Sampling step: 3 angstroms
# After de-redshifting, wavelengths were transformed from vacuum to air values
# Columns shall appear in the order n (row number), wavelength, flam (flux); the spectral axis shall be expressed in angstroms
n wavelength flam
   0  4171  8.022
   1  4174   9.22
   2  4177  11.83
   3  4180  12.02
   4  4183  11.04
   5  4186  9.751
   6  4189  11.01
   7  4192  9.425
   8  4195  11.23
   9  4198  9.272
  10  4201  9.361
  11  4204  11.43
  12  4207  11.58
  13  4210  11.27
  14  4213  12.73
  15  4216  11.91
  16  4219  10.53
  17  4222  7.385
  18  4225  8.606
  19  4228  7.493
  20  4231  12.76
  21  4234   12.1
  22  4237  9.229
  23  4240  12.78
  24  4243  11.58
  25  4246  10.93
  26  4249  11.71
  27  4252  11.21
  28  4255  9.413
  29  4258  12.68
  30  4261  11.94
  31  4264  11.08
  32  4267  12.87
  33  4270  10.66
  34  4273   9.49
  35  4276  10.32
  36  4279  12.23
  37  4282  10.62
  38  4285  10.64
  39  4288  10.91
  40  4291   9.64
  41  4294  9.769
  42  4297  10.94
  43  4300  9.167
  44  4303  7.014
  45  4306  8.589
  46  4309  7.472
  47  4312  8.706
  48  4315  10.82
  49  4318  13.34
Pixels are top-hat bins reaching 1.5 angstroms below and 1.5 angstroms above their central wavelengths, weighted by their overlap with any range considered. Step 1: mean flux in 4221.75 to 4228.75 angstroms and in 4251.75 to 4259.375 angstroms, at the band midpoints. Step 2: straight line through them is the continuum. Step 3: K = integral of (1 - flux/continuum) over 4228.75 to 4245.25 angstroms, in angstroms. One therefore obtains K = -4.2 angstroms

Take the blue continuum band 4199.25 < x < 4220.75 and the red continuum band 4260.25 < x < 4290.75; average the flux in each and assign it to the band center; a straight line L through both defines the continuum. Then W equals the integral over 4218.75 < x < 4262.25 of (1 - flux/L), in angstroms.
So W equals 1.6 angstroms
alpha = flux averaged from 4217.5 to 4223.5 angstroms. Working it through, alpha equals 8.96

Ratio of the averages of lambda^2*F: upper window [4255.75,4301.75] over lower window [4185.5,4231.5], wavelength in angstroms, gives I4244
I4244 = 1.08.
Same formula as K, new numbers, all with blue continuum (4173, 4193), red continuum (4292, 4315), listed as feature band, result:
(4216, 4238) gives 0.3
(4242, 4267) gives -4.5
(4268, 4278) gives -1.1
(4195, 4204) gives 0.4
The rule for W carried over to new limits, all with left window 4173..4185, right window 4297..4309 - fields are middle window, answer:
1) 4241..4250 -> -1.7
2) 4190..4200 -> 0.7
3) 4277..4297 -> -4.1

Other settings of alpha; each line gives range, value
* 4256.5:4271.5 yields 11.8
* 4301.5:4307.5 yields 7.8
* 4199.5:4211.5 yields 10.9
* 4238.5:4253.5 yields 11.6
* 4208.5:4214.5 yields 12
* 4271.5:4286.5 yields 10.7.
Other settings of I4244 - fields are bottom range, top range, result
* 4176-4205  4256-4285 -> 1.10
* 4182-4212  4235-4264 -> 1.09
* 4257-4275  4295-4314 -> 0.78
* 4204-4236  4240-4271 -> 1.10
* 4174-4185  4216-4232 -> 0.86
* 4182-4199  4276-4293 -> 1.09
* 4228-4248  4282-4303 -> 0.91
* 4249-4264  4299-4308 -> 0.74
